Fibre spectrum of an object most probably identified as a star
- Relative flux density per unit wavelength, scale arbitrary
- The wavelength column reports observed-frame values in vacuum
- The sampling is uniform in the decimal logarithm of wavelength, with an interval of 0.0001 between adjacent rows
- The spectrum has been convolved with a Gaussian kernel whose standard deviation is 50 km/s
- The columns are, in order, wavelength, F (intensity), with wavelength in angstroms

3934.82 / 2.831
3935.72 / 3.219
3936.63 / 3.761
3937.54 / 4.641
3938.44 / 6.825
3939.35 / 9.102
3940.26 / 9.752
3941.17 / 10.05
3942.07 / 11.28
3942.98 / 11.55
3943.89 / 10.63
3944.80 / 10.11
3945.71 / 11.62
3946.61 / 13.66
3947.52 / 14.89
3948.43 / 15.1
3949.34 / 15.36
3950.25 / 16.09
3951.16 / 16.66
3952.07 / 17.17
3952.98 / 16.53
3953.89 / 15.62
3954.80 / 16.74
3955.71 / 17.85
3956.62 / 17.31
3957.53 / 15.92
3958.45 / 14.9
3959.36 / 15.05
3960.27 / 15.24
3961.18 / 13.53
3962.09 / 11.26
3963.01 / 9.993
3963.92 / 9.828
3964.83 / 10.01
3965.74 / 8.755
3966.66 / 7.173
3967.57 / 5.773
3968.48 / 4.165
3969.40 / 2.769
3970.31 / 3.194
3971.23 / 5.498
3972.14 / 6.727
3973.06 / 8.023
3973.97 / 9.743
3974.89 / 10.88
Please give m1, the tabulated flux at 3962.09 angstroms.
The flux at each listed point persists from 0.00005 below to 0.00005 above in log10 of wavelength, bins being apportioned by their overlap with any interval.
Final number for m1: 11.26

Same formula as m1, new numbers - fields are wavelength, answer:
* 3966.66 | 7.173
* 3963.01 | 9.993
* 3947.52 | 14.89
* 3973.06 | 8.023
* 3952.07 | 17.17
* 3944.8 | 10.11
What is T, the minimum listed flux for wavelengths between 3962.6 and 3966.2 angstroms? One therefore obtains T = 8.755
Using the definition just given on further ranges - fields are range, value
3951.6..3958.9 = 14.9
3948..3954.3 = 15.1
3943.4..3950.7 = 10.11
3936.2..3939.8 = 3.761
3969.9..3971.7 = 3.194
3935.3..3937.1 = 3.219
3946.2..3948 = 13.66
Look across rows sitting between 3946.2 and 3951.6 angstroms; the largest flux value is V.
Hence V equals 16.66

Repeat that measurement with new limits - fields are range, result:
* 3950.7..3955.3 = 17.17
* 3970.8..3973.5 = 8.023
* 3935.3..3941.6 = 10.05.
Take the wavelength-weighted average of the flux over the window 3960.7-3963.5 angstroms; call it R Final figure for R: 11.6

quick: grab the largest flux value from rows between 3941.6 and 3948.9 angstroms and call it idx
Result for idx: 15.1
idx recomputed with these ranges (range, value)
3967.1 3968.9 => 5.773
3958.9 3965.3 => 15.24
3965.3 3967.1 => 8.755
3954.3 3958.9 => 17.85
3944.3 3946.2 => 11.62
